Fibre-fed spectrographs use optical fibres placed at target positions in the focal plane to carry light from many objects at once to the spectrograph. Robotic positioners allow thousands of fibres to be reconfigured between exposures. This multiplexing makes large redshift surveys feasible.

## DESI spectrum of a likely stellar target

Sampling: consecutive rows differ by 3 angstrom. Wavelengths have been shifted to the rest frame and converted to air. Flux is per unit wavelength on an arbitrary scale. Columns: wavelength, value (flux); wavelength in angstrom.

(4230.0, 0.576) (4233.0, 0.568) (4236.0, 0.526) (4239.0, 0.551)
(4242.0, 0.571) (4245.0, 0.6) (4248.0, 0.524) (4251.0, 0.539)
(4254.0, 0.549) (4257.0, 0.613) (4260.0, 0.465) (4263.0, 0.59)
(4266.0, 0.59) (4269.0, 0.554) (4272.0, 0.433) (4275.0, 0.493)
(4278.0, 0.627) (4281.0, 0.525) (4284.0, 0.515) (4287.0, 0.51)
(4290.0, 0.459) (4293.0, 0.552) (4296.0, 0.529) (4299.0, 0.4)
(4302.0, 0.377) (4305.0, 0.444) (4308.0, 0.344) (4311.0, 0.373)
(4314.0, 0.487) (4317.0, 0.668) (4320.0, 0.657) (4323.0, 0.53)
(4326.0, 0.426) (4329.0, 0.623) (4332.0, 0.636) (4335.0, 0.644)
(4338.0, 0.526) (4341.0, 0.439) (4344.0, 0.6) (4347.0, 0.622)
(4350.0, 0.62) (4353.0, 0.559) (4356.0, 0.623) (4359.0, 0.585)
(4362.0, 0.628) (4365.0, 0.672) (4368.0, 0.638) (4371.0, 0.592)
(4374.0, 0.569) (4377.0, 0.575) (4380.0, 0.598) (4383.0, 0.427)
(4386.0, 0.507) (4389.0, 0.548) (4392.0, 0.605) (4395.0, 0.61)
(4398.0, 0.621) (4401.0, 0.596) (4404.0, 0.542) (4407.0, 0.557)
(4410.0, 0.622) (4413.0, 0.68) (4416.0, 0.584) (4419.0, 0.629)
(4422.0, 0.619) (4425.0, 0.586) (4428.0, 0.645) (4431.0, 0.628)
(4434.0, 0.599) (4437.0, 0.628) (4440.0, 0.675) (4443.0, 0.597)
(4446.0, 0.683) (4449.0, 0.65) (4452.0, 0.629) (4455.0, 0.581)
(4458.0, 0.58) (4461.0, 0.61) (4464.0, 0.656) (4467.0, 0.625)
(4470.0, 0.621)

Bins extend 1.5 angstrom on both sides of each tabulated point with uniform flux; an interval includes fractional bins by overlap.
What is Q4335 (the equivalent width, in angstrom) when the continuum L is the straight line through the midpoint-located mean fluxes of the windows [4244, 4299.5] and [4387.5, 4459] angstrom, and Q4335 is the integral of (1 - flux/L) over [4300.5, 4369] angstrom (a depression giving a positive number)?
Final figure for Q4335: 1.7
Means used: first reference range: 0.532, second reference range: 0.612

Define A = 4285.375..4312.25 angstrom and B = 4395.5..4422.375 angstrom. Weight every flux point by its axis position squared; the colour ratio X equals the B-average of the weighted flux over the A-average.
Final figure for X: 1.4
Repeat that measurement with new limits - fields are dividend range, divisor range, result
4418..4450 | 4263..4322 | 1.33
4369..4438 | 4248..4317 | 1.24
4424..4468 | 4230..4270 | 1.23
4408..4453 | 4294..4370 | 1.20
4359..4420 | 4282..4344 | 1.20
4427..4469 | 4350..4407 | 1.11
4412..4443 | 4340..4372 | 1.07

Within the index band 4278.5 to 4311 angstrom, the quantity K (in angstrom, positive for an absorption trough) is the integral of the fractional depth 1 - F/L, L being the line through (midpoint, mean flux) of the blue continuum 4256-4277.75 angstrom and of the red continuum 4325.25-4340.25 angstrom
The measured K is 5.0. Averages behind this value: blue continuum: 0.538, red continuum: 0.572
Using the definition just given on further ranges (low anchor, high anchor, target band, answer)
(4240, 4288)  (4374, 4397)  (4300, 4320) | 3.1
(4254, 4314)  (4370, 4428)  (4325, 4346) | -1.0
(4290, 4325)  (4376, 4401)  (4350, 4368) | -2.7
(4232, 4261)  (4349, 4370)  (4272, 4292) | 2.0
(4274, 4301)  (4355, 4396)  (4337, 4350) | 0.0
